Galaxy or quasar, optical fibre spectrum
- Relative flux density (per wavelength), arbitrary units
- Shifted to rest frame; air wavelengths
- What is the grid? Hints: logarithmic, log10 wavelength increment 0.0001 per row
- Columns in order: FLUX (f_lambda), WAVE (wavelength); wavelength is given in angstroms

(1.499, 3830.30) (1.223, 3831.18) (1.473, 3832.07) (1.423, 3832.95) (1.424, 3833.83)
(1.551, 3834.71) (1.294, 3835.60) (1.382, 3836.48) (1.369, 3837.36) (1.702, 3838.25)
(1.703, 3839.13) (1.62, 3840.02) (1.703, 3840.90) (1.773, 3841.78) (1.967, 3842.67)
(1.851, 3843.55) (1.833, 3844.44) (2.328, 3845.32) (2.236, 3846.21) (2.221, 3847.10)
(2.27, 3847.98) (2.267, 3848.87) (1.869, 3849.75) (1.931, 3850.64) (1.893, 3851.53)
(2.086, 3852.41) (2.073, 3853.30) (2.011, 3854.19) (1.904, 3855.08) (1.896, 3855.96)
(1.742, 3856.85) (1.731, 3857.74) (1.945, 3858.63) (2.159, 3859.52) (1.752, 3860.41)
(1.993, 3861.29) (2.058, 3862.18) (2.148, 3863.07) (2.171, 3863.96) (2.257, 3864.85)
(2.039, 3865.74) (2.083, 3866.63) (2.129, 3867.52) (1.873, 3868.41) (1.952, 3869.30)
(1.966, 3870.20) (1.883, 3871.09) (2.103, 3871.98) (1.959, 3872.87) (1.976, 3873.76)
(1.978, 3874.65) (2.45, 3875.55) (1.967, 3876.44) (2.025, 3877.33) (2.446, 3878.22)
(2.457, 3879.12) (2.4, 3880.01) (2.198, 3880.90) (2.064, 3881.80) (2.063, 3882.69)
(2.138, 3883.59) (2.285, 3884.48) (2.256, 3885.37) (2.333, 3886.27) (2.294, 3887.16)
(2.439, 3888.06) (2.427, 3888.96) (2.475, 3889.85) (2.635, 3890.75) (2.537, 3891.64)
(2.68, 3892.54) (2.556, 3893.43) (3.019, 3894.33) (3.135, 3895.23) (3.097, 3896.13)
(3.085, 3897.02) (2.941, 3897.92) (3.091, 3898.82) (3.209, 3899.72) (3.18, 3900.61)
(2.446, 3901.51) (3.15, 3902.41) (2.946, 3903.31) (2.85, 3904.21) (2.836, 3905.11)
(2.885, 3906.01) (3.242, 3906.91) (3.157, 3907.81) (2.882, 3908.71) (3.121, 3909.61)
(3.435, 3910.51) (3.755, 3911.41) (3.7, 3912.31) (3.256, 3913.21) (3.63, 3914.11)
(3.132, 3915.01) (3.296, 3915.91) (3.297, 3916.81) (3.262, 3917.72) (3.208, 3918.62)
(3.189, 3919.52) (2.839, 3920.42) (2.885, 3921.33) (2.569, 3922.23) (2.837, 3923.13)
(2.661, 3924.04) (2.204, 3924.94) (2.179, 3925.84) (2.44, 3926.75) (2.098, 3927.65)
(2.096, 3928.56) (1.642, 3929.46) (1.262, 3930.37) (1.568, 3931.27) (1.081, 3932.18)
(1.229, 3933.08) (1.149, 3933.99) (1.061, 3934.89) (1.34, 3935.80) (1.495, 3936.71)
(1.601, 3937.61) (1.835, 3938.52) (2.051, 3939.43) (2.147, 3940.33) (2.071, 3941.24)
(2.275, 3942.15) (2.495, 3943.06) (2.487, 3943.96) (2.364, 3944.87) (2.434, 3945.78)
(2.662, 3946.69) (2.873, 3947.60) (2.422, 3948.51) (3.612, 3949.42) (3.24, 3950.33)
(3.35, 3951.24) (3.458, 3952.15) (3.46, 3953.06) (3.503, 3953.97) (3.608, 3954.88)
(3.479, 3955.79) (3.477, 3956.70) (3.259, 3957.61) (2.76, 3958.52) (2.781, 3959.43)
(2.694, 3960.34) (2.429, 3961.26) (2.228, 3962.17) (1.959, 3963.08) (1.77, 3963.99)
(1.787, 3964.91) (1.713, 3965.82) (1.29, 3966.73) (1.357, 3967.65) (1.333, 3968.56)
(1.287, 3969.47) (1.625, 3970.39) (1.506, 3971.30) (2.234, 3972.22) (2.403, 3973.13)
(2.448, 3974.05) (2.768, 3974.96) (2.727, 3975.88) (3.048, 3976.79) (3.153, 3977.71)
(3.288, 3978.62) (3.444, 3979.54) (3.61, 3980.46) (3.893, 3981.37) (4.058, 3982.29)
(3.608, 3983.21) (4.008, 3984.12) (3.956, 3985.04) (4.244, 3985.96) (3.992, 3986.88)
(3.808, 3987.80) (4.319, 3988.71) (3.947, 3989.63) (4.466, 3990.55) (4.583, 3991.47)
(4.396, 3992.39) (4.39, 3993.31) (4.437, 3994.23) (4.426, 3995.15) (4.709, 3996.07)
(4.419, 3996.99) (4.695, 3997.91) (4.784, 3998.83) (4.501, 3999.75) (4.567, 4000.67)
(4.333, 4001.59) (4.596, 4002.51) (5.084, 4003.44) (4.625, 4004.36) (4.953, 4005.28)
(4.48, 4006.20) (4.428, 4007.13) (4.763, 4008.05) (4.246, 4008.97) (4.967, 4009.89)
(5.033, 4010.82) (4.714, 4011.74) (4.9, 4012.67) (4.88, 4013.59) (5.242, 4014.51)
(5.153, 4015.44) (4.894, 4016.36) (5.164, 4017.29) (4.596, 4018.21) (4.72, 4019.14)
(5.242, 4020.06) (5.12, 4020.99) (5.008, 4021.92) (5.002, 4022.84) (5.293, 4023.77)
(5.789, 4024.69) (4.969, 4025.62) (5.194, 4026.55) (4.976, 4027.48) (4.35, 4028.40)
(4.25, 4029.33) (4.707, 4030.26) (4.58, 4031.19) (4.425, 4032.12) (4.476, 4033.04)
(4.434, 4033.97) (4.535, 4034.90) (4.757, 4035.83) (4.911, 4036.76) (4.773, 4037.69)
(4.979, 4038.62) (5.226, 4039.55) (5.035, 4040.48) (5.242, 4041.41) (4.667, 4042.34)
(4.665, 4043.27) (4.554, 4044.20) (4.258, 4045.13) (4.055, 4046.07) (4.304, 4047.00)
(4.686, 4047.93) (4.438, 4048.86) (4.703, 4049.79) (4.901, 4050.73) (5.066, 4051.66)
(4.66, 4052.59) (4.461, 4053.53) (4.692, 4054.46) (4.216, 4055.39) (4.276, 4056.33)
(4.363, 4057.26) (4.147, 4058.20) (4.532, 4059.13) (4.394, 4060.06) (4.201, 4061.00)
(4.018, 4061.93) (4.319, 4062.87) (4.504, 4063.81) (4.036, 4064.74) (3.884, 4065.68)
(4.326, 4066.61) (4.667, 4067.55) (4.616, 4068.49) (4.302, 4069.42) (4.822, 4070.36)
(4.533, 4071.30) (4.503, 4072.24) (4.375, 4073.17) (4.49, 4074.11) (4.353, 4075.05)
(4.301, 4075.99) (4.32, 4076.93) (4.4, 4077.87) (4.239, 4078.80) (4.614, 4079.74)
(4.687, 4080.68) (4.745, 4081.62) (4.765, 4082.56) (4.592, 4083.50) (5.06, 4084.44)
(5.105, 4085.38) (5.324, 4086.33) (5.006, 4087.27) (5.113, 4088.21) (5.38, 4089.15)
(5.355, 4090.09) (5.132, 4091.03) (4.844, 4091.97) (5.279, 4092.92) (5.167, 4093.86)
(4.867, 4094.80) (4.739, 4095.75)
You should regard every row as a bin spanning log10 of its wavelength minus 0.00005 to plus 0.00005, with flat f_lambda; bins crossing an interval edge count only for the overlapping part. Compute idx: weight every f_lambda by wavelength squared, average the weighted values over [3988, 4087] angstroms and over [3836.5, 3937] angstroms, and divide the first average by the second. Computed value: 2.14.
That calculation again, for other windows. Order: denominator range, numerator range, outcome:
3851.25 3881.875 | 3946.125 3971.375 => 1.30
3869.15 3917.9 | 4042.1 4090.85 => 1.85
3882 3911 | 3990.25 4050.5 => 1.82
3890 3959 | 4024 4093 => 1.84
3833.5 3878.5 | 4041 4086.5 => 2.58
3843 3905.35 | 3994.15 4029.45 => 2.25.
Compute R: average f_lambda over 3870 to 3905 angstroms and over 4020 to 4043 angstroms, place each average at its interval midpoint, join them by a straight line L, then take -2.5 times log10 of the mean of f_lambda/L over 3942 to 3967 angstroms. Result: 0.298 mag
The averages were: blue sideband 2.5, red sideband 4.87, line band 2.73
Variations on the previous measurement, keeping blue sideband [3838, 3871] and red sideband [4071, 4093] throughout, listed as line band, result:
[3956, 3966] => 0.298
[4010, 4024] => -0.249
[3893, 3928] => -0.131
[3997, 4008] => -0.219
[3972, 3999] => -0.064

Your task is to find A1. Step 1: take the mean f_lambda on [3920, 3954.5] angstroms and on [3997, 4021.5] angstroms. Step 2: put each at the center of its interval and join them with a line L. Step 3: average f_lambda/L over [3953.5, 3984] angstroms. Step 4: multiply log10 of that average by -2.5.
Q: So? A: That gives 0.27 mag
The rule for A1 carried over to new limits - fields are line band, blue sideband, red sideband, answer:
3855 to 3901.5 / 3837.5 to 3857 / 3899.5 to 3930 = 0.05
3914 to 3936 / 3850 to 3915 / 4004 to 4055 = 0.32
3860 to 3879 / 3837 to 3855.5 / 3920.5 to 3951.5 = -0.04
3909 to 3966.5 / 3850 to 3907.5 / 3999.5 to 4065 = 0.25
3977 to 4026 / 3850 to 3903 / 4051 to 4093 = -0.20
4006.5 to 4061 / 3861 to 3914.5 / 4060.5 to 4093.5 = -0.14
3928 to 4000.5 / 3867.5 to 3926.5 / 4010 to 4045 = 0.33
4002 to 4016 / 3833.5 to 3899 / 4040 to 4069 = -0.22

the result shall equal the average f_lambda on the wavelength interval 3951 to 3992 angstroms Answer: 2.98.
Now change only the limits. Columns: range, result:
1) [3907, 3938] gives 2.5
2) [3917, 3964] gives 2.46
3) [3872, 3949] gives 2.5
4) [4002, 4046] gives 4.82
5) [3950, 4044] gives 3.98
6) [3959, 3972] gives 1.84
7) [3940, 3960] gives 2.92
